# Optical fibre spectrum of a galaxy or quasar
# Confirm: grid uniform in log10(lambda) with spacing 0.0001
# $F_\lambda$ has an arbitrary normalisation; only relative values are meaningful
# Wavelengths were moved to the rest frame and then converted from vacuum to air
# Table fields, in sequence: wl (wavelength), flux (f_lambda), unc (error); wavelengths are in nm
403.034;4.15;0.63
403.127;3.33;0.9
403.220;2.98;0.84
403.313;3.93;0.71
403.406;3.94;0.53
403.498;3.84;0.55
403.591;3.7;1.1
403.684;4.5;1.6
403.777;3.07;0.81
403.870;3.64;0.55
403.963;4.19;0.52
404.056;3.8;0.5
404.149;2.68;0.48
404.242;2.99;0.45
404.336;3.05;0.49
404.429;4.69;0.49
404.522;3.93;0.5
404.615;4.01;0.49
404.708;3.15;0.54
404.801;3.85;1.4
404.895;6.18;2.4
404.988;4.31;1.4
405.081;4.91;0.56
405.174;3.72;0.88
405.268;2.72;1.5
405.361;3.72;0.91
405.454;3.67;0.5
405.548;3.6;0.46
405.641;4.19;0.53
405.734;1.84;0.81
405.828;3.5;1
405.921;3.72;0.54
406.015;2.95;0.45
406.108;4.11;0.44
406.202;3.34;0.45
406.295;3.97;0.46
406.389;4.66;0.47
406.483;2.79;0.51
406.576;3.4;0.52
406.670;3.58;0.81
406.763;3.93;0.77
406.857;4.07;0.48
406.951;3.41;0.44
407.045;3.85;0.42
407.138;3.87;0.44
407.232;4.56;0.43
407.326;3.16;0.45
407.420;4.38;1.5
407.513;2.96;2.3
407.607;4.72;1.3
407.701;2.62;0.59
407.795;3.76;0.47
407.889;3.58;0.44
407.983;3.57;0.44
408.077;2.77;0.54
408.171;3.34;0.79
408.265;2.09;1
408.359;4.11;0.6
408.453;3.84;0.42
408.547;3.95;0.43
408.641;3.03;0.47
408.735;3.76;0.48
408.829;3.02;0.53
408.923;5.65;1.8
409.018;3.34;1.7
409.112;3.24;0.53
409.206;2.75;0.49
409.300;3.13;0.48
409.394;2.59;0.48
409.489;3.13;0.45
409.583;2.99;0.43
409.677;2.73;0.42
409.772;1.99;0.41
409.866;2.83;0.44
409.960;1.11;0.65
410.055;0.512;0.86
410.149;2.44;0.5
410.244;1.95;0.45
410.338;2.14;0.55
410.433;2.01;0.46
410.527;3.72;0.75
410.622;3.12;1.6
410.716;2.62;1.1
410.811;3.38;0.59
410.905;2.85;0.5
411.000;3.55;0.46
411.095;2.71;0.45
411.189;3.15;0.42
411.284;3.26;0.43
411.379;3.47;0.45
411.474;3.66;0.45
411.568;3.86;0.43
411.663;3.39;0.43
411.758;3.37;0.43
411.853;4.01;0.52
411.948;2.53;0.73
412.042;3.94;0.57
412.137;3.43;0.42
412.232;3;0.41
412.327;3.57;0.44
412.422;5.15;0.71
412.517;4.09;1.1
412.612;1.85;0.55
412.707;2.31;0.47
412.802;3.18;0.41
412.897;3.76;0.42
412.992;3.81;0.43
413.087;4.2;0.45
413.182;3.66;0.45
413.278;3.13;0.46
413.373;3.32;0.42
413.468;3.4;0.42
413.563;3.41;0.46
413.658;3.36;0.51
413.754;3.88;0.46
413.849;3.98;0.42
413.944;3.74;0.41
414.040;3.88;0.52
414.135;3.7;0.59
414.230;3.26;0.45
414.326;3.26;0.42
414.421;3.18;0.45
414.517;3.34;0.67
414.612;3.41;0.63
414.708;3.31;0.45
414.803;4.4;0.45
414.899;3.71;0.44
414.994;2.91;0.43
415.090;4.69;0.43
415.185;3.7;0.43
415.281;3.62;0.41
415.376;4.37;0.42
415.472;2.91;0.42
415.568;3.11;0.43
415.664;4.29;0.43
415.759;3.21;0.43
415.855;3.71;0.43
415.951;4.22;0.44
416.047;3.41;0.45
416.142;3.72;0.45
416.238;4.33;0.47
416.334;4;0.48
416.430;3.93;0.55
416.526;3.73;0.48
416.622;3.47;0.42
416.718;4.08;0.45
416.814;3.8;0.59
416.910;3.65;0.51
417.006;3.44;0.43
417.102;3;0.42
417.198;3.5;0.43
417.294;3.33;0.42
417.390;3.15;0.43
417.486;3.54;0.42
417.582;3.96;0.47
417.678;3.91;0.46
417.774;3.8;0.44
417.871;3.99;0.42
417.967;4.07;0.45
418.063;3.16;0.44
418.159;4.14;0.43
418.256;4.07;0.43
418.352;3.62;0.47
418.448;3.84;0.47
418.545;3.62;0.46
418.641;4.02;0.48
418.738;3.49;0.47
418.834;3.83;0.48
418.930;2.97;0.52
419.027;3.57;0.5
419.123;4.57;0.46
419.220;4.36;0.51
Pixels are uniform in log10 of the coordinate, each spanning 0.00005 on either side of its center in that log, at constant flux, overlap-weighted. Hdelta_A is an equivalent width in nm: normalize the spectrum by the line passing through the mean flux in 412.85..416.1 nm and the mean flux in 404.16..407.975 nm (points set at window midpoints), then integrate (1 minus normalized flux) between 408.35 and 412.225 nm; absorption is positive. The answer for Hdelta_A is 0.64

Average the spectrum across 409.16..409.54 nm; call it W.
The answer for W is 2.9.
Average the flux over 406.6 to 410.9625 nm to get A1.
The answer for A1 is 3.18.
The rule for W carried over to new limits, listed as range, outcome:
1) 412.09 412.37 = 3.33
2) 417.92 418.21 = 3.79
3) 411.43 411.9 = 3.66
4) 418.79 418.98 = 3.39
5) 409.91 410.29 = 1.51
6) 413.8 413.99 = 3.87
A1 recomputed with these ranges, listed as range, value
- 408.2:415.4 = 3.29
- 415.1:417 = 3.76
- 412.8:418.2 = 3.66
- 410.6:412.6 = 3.41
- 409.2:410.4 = 2.31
